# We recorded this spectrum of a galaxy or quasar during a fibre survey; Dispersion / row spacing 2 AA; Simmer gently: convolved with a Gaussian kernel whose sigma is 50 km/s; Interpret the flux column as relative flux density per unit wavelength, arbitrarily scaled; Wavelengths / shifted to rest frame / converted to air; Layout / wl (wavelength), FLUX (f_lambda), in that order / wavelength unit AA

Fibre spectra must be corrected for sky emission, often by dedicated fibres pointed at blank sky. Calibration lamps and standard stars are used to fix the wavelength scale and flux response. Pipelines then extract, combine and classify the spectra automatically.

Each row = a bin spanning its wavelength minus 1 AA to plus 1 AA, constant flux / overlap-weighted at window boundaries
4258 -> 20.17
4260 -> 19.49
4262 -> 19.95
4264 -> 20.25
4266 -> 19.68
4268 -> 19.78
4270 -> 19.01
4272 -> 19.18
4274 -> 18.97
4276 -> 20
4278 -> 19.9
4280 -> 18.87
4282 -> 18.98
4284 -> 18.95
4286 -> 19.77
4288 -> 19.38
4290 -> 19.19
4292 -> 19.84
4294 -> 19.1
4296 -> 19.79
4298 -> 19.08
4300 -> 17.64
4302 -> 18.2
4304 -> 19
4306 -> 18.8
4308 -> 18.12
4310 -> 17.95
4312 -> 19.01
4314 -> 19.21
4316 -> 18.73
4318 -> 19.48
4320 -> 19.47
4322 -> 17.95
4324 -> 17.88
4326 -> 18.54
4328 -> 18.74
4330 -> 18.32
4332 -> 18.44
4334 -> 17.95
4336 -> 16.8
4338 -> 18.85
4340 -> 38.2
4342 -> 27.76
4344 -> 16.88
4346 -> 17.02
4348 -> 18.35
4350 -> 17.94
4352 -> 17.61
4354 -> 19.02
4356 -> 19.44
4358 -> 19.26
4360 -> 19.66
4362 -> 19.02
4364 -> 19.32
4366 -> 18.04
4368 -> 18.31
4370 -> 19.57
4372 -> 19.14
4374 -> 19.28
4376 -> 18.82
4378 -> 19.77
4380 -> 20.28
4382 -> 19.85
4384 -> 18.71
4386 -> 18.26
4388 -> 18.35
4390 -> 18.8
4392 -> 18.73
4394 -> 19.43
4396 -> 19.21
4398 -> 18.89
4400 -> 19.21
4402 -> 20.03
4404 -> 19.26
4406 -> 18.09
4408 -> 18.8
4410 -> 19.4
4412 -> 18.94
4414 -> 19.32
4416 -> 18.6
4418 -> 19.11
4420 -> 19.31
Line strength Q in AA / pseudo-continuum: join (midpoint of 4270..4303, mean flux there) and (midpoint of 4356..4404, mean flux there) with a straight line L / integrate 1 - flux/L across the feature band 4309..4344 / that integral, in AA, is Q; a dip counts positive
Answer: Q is -1.7 AA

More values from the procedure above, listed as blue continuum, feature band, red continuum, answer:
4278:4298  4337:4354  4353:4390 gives -2.0 AA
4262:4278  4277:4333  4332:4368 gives 2.5 AA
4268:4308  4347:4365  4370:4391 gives 0.3 AA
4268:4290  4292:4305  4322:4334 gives 0.0 AA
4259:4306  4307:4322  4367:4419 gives 0.3 AA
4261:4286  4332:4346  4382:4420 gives -2.0 AA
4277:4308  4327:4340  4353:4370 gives -0.5 AA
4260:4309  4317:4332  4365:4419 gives 0.4 AA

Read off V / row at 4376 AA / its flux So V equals 18.82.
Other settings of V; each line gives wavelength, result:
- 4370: 19.57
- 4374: 19.28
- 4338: 18.85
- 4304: 19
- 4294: 19.1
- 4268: 19.78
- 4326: 18.54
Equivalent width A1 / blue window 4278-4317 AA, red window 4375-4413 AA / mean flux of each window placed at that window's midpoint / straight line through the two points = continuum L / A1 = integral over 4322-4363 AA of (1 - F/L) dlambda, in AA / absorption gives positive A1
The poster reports -1.55 AA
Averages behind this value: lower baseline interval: 19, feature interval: 19.7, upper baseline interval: 19.1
